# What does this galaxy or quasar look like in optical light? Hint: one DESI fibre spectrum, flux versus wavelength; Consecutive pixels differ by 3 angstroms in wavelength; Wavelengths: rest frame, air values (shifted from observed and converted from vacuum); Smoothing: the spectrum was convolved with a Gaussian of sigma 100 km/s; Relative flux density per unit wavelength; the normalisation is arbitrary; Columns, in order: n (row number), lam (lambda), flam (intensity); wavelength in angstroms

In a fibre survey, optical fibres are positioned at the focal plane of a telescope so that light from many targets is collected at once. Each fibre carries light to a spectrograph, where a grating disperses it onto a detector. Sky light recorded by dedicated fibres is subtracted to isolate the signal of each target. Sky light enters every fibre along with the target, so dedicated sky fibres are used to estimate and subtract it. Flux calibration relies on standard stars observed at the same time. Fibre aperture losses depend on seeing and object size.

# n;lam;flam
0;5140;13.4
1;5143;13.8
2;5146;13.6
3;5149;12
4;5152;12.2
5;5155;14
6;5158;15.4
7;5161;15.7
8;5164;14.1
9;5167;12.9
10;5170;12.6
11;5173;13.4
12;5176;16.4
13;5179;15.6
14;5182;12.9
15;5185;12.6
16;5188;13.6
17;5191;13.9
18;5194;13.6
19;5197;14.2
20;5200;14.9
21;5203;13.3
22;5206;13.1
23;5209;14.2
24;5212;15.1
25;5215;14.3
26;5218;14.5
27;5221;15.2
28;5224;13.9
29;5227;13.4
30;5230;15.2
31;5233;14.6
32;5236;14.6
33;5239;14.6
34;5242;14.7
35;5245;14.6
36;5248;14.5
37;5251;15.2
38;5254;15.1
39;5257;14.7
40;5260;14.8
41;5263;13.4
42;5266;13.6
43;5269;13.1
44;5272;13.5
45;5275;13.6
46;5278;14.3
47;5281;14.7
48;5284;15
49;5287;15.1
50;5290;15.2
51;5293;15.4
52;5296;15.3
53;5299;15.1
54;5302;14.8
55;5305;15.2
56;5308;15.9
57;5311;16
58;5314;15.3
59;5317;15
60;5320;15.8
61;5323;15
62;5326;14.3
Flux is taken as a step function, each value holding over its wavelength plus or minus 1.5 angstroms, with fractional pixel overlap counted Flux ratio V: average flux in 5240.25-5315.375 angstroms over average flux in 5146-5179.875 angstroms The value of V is 1.1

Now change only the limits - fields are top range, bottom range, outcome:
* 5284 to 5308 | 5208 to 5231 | 1.05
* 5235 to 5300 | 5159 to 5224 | 1.03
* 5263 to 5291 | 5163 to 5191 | 1.03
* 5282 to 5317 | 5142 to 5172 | 1.12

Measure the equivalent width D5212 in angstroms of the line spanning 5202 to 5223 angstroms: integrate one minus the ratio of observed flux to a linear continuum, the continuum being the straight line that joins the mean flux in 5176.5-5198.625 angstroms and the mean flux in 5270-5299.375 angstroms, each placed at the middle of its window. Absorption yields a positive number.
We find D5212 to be -0.2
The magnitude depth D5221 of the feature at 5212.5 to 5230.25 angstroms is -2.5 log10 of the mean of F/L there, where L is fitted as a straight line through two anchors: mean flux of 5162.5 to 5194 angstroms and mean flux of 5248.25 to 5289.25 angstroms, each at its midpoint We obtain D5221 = -0.03 mag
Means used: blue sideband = 13.8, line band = 14.4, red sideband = 14.3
